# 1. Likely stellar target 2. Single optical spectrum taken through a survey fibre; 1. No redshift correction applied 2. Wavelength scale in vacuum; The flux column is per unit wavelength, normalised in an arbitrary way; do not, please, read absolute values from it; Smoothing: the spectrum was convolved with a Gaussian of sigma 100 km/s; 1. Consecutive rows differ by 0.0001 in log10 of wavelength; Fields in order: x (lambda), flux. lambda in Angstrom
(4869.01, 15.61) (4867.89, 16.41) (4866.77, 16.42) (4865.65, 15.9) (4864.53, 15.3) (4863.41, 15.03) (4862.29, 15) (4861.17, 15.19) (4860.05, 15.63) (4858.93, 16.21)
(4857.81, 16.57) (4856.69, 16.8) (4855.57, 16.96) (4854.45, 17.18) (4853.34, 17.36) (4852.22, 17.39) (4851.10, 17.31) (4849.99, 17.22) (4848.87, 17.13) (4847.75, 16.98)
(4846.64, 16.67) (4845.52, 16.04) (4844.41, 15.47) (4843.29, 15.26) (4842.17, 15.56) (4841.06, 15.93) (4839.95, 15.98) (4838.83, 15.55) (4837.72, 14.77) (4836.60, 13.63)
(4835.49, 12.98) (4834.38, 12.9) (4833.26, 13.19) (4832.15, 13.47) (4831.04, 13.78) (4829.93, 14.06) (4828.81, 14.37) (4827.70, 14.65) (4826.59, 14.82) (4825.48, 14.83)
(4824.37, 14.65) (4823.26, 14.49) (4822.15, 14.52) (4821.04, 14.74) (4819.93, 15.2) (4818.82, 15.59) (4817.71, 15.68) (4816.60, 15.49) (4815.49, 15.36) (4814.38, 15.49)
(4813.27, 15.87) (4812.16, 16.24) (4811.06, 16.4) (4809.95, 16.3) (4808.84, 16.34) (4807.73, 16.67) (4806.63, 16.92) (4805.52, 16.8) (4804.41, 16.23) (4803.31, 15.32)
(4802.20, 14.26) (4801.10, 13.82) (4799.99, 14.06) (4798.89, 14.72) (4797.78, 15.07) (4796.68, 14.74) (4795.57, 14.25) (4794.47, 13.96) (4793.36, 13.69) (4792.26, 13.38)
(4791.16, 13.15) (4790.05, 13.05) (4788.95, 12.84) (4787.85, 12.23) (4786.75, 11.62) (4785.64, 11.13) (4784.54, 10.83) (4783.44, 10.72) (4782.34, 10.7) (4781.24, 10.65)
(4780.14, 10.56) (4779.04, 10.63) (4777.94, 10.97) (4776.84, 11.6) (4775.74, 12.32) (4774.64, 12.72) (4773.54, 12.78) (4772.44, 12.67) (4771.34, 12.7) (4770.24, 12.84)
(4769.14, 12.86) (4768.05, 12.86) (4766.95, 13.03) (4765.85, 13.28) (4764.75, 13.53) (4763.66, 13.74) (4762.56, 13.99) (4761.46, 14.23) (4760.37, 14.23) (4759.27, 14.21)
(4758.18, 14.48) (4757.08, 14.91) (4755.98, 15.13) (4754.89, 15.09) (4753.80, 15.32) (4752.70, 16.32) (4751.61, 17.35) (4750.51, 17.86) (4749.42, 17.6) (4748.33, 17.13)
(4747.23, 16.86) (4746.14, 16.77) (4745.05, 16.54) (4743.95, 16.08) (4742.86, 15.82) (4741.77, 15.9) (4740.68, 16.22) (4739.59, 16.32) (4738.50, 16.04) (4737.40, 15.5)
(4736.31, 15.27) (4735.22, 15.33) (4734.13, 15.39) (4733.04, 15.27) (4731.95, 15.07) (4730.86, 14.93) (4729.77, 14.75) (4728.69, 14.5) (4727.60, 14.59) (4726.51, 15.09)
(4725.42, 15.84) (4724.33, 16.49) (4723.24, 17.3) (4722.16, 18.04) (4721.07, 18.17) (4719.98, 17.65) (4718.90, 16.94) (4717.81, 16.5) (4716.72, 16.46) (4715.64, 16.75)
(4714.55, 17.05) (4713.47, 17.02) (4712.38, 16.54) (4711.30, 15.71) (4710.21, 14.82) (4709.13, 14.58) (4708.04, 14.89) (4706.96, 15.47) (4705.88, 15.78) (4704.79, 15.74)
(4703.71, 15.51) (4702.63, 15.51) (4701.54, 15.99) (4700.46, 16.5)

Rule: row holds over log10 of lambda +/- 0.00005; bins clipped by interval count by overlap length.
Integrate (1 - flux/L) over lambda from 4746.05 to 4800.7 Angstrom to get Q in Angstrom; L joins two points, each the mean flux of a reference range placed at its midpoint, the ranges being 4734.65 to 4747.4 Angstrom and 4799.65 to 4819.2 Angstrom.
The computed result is 7.9 Angstrom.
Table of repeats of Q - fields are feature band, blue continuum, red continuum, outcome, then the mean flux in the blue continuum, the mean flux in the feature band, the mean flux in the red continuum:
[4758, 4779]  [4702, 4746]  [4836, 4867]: 3.90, 15.9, 13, 16.1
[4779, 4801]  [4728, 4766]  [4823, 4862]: 3.98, 15.5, 12.7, 15.5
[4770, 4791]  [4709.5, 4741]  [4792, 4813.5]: 5.04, 16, 11.8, 15.3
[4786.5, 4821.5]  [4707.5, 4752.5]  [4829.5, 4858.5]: 2.06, 16.2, 14.9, 15.6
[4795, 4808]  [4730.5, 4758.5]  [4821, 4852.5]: 0.19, 16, 15.2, 15.1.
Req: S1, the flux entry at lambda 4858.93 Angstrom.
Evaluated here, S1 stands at 16.21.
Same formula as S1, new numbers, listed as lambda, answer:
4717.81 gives 16.5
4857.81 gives 16.57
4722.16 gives 18.04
